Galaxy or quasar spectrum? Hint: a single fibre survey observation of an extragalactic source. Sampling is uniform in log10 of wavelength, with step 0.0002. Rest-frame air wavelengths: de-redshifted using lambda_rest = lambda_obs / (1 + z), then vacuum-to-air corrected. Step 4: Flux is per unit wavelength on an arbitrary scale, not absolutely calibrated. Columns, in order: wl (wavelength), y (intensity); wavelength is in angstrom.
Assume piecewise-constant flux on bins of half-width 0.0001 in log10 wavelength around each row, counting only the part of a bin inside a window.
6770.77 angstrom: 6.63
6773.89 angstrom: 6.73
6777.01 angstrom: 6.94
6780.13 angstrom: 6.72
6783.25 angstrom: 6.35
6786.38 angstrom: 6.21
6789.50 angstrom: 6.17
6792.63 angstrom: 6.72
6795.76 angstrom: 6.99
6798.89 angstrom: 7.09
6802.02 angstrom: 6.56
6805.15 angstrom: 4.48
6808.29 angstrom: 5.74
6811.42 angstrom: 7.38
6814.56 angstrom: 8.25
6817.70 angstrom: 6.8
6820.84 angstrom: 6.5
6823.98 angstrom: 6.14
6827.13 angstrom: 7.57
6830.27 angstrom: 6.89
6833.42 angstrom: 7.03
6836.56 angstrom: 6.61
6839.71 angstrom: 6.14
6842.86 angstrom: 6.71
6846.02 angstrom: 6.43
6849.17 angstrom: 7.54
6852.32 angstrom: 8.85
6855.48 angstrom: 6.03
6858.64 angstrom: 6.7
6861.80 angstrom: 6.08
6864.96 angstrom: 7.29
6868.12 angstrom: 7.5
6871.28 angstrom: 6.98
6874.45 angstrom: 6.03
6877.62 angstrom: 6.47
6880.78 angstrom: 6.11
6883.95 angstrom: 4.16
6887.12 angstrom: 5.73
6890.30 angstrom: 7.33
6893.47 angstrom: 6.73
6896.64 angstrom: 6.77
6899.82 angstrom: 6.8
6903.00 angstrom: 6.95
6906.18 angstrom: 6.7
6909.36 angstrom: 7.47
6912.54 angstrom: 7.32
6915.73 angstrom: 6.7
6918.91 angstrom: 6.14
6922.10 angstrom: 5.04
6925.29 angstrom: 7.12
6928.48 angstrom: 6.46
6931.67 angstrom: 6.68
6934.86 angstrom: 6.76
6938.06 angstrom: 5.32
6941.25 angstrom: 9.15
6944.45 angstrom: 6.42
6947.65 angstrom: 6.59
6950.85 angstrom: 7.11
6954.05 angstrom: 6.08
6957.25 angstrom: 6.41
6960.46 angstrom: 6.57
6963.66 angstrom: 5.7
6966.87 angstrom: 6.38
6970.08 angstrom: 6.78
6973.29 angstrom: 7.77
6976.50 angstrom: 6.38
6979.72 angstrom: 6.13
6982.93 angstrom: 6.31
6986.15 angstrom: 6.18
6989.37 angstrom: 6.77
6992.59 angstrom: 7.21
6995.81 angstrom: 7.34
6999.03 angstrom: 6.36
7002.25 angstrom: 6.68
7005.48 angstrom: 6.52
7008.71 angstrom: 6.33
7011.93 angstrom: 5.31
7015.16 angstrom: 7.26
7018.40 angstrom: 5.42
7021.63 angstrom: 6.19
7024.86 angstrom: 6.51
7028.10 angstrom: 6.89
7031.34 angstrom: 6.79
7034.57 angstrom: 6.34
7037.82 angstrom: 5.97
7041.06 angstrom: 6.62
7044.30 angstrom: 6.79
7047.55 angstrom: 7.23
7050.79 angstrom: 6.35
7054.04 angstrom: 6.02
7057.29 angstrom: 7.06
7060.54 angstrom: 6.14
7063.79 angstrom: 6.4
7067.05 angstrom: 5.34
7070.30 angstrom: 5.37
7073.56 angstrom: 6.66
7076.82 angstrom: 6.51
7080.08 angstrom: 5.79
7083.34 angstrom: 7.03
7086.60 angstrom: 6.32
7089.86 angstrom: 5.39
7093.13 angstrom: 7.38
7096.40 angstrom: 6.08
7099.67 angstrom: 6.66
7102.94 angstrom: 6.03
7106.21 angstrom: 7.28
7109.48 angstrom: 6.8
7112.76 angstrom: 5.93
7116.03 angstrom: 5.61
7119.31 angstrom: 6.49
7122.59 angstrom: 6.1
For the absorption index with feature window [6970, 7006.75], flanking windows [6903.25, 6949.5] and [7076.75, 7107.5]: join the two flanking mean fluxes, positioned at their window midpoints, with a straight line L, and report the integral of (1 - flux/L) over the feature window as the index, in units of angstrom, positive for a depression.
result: -0.5 angstrom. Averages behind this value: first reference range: 6.71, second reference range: 6.43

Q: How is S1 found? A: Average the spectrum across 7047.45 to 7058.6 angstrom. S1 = 6.58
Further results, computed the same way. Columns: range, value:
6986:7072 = 6.43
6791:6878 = 6.77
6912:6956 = 6.62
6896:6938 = 6.63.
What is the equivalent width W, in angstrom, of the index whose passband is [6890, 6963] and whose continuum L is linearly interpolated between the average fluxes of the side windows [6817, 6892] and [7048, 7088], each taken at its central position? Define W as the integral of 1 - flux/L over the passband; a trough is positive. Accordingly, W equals -2.0 angstrom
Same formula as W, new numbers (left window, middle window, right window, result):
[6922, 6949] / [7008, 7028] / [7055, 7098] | 0.71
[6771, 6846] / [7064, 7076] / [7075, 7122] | 0.92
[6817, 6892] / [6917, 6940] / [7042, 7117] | 1.01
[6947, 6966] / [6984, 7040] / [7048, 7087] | -1.19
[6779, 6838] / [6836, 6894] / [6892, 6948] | 0.78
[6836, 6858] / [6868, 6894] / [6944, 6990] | 2.05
